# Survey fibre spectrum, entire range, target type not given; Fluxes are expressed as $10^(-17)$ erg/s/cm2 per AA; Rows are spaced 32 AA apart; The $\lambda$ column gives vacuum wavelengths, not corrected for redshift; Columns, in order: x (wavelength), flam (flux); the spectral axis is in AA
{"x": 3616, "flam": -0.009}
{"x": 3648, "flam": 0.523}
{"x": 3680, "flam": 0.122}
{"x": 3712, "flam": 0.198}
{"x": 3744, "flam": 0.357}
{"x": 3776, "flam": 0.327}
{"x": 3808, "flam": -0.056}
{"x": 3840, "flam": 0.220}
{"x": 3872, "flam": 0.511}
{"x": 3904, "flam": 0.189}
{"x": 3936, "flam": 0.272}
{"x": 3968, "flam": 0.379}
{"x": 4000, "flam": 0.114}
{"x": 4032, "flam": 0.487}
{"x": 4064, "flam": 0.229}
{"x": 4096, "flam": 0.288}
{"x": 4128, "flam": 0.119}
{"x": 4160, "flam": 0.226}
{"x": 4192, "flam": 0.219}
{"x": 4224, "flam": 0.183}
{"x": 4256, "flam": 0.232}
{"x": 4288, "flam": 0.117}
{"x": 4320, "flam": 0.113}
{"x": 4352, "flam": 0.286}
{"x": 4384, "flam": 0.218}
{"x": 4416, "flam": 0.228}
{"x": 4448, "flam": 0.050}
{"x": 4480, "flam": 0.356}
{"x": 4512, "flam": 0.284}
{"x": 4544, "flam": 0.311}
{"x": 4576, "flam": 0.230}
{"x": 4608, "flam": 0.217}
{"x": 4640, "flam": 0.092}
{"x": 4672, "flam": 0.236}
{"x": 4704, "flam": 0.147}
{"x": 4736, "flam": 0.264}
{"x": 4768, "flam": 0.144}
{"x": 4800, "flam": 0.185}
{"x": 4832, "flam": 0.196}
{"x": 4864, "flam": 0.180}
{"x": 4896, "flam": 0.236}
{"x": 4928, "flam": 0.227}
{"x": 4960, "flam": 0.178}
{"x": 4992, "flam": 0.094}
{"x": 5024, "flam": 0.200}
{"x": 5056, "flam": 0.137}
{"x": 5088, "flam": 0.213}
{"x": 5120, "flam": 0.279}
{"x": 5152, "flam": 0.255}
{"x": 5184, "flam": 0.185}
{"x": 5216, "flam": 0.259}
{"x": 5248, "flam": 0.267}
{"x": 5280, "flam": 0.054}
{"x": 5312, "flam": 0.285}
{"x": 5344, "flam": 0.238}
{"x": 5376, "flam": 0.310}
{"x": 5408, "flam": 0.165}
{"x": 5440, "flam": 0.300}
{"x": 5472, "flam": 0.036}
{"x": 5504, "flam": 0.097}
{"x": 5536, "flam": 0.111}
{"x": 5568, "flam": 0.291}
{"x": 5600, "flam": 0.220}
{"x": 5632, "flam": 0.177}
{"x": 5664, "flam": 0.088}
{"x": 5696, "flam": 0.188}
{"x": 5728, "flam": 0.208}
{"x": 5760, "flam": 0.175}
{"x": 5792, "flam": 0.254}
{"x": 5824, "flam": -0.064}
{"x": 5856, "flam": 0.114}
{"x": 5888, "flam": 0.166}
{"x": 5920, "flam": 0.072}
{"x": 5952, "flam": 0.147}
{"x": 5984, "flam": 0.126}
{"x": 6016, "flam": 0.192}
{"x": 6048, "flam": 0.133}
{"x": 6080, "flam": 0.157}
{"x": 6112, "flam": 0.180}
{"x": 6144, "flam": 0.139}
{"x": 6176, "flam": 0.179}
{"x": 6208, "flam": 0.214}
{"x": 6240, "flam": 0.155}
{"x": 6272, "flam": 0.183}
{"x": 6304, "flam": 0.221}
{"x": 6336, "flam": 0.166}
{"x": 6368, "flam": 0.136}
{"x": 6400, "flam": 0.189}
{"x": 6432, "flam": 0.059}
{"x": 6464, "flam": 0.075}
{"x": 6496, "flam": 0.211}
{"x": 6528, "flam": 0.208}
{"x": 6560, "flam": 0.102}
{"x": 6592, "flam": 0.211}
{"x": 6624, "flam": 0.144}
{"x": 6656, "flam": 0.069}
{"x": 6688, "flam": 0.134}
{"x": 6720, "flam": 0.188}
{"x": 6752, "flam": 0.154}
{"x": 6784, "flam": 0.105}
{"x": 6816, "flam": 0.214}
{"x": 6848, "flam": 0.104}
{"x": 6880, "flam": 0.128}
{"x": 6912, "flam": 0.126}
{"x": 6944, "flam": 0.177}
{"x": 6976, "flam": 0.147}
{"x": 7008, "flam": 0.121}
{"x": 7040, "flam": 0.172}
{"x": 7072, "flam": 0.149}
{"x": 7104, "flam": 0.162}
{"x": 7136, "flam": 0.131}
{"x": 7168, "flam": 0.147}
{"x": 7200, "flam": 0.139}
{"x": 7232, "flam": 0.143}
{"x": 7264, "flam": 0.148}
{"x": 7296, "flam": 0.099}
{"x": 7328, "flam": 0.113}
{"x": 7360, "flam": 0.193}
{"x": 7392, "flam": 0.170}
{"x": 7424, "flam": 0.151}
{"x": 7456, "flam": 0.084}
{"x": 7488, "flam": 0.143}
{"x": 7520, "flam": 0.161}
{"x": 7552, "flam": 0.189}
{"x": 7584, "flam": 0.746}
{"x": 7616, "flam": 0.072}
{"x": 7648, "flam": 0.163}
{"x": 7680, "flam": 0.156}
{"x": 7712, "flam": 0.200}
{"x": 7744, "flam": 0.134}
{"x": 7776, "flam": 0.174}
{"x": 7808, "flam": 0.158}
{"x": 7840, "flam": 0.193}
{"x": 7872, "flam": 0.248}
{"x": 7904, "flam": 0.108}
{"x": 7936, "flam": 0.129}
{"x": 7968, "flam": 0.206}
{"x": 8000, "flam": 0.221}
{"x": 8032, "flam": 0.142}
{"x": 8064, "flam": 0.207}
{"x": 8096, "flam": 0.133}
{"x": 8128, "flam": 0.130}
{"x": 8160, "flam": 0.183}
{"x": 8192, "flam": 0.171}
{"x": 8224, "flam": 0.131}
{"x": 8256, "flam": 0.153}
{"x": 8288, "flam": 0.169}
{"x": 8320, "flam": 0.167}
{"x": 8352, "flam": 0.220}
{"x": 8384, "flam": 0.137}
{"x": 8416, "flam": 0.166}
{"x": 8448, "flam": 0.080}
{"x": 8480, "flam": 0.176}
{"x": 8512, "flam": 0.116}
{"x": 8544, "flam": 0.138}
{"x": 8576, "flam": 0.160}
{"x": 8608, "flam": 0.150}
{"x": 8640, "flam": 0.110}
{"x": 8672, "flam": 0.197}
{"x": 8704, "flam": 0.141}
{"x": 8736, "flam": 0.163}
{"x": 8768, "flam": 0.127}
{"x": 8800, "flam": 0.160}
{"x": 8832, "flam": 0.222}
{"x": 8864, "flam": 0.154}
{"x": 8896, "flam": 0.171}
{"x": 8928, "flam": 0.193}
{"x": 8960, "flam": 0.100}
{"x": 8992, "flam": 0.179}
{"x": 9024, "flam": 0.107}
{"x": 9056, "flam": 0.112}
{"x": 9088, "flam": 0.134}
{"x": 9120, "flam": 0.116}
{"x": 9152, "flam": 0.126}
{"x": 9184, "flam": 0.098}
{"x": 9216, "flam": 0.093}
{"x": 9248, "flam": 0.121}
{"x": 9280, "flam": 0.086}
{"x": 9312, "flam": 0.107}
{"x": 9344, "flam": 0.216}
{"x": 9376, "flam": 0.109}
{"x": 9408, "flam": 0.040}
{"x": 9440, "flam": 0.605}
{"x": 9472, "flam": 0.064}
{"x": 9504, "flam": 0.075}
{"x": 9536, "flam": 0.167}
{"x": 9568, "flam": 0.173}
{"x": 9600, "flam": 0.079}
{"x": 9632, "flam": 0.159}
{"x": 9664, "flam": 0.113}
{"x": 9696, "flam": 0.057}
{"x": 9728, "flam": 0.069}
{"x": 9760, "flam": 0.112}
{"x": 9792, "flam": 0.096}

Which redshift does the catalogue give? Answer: 1.04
